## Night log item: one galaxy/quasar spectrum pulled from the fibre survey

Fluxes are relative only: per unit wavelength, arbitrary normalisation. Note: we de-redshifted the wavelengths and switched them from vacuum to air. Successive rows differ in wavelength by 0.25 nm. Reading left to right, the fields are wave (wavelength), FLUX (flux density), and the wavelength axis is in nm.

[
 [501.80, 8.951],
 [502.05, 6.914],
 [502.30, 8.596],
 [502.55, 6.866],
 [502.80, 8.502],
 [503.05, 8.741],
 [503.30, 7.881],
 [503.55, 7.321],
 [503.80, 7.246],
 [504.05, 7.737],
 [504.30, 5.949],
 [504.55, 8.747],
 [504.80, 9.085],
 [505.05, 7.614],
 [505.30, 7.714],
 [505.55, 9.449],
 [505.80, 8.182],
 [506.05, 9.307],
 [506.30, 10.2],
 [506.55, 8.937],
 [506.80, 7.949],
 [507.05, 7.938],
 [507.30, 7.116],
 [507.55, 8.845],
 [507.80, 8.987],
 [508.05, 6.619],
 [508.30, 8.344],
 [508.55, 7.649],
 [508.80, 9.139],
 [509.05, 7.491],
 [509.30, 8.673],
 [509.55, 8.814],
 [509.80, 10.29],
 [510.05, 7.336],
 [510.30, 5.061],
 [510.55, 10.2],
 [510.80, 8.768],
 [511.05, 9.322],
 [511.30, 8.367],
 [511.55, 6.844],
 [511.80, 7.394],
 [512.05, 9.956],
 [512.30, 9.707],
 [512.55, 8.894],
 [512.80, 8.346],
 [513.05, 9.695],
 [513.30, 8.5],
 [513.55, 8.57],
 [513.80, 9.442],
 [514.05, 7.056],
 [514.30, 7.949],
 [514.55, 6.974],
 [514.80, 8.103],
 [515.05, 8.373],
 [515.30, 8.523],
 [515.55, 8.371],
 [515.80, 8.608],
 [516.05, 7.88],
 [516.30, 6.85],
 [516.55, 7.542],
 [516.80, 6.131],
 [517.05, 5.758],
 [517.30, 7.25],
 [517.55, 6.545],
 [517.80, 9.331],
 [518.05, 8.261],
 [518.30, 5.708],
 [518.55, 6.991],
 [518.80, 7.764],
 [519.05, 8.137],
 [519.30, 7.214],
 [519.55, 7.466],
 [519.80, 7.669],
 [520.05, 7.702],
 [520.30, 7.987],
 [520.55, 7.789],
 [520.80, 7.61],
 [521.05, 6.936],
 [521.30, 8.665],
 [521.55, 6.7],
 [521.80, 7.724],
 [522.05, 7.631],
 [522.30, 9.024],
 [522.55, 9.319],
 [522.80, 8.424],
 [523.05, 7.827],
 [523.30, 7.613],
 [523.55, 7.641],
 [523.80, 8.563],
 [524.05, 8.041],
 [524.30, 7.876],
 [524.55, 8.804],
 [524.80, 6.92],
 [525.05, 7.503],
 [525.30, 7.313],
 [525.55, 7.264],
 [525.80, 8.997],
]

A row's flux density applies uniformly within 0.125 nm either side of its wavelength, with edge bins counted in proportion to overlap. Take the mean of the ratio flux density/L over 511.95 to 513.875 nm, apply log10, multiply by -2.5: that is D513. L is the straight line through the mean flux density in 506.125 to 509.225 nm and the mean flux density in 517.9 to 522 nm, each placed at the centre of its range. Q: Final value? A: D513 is -0.147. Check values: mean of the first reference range 8.29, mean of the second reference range 7.53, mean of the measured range 9.12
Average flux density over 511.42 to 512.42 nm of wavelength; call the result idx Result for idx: 8.47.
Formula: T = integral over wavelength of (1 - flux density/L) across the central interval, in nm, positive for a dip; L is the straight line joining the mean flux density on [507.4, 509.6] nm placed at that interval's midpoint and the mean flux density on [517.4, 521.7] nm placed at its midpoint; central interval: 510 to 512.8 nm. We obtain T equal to -0.11 nm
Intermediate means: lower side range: 8.25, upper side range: 7.56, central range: 8.38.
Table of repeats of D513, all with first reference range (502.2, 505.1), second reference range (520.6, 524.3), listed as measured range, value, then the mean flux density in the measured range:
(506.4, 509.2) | -0.03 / 8.12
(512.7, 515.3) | -0.05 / 8.31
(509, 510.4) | -0.02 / 8.02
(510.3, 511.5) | -0.09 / 8.59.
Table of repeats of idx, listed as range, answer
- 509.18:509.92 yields 9.26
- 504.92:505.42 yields 7.68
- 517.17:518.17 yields 7.83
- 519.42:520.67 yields 7.72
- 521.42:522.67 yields 8.08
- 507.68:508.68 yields 7.9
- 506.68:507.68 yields 7.97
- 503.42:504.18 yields 7.43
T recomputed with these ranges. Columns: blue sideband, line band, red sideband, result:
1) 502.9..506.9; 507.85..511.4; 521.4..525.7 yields -0.06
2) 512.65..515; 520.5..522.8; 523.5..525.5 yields -0.01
